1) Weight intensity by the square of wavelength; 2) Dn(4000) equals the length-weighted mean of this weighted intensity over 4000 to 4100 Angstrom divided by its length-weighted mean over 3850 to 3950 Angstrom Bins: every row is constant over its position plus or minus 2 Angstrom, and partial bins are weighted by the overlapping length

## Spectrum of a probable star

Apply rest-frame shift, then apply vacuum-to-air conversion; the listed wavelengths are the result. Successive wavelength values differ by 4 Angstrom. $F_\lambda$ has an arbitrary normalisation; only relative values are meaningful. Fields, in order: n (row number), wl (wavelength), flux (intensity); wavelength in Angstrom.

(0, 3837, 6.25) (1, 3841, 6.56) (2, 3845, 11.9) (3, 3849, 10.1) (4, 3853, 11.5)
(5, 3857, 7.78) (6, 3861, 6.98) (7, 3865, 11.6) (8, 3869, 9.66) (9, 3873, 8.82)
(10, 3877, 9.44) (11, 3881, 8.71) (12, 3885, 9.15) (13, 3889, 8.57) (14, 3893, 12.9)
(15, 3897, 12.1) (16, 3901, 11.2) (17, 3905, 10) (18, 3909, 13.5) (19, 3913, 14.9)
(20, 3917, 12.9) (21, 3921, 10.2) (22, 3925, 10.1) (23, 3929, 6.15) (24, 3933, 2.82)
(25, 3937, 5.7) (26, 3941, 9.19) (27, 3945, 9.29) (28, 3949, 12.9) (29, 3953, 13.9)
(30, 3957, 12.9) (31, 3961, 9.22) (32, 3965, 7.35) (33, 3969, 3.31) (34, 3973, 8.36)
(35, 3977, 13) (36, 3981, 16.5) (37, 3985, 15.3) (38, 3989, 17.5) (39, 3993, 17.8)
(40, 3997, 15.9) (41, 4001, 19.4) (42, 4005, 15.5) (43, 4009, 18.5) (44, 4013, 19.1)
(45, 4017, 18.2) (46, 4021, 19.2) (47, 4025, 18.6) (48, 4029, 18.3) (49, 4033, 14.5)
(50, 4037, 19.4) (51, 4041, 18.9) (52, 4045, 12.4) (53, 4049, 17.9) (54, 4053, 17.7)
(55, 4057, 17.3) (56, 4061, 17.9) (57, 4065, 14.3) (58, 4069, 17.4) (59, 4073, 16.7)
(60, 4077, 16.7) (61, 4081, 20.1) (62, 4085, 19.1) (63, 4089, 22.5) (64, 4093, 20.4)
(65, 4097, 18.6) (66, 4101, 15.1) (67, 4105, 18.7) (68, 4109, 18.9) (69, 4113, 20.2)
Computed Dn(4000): 2.0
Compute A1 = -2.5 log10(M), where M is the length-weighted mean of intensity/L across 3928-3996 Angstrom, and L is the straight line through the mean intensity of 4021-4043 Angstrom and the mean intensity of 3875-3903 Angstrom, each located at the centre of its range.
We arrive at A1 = 0.32 mag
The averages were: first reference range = 10.3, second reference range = 18.1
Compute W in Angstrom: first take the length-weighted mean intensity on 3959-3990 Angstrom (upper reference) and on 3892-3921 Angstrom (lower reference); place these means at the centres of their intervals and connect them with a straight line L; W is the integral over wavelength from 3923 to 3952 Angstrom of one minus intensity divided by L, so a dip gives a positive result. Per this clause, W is 8.7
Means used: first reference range 12.3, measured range 8.22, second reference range 11.1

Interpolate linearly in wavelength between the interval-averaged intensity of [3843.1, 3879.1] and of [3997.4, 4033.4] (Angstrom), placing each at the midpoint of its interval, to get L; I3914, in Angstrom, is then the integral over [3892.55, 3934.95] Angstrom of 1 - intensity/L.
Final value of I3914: 6.32 Angstrom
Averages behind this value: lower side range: 9.74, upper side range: 18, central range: 10.5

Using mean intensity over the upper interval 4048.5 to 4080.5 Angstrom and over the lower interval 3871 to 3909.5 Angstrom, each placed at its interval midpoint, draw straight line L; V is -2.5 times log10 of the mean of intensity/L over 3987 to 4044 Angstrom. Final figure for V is -0.18 mag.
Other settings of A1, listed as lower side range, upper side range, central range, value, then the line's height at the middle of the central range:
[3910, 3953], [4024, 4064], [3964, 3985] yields 0.225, 12.6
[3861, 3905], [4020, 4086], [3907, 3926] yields -0.088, 11.5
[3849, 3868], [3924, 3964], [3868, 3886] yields 0.038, 9.46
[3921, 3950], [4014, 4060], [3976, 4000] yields -0.248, 12.9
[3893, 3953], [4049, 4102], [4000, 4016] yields -0.230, 14.6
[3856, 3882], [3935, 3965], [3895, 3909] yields -0.198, 9.54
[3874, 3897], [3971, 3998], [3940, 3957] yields 0.130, 13.1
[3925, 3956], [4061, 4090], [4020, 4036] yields -0.199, 14.7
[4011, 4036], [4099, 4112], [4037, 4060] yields 0.053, 18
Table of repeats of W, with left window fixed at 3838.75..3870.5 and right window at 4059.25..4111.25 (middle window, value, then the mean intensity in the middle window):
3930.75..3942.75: 6.5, 5.84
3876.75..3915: -0.1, 11.1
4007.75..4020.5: -2.6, 18.7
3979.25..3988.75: -1.2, 16.2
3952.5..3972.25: 6.7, 8.93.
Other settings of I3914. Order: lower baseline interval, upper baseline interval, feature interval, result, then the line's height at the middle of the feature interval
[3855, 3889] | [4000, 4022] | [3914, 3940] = 8.7 Angstrom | 12.6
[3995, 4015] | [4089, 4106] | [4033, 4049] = 1.2 Angstrom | 18.1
